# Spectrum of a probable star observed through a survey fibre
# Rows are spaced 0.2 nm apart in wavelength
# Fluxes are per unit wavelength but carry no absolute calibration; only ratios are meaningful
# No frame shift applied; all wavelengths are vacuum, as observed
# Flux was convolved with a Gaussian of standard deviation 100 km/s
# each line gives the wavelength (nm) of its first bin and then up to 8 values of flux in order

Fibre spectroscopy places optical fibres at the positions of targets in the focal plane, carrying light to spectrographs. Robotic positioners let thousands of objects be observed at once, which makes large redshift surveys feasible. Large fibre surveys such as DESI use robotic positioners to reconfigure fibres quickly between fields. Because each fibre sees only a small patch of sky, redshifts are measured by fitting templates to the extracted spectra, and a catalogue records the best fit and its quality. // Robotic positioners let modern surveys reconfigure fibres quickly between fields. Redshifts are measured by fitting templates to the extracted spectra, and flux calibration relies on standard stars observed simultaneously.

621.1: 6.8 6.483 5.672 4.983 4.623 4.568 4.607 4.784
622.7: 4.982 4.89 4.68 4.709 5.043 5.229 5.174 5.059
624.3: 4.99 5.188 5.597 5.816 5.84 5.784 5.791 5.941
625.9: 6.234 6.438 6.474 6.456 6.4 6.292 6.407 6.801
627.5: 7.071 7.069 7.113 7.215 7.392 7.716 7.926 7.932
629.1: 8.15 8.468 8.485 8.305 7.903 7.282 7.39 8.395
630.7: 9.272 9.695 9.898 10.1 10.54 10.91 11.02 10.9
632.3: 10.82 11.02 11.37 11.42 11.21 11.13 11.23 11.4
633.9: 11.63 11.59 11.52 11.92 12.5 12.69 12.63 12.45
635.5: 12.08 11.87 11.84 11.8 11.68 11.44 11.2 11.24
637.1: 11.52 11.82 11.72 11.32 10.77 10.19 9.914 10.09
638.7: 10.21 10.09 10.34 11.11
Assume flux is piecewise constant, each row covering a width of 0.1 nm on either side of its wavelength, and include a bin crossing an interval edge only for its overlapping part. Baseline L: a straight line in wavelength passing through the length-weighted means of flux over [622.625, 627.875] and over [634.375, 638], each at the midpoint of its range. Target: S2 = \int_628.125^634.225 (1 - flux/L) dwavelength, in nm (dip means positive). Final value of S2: -0.38 nm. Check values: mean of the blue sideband 5.81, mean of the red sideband 11.8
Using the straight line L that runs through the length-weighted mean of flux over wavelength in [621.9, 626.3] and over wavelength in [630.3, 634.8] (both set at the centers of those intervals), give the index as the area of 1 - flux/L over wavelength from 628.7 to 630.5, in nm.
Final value 0.17 nm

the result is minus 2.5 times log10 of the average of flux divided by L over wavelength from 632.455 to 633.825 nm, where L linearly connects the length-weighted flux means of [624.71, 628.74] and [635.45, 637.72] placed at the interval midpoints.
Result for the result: -0.15 mag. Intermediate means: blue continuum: 6.57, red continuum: 11.6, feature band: 11.3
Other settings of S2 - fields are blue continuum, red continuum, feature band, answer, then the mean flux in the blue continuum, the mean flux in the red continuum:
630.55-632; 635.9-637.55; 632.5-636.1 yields -0.28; 10.1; 11.6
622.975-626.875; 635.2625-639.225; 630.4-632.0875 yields -0.31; 5.63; 11.2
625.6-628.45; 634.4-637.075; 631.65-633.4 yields -0.19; 6.68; 11.9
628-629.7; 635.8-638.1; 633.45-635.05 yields -0.25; 7.93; 11.4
